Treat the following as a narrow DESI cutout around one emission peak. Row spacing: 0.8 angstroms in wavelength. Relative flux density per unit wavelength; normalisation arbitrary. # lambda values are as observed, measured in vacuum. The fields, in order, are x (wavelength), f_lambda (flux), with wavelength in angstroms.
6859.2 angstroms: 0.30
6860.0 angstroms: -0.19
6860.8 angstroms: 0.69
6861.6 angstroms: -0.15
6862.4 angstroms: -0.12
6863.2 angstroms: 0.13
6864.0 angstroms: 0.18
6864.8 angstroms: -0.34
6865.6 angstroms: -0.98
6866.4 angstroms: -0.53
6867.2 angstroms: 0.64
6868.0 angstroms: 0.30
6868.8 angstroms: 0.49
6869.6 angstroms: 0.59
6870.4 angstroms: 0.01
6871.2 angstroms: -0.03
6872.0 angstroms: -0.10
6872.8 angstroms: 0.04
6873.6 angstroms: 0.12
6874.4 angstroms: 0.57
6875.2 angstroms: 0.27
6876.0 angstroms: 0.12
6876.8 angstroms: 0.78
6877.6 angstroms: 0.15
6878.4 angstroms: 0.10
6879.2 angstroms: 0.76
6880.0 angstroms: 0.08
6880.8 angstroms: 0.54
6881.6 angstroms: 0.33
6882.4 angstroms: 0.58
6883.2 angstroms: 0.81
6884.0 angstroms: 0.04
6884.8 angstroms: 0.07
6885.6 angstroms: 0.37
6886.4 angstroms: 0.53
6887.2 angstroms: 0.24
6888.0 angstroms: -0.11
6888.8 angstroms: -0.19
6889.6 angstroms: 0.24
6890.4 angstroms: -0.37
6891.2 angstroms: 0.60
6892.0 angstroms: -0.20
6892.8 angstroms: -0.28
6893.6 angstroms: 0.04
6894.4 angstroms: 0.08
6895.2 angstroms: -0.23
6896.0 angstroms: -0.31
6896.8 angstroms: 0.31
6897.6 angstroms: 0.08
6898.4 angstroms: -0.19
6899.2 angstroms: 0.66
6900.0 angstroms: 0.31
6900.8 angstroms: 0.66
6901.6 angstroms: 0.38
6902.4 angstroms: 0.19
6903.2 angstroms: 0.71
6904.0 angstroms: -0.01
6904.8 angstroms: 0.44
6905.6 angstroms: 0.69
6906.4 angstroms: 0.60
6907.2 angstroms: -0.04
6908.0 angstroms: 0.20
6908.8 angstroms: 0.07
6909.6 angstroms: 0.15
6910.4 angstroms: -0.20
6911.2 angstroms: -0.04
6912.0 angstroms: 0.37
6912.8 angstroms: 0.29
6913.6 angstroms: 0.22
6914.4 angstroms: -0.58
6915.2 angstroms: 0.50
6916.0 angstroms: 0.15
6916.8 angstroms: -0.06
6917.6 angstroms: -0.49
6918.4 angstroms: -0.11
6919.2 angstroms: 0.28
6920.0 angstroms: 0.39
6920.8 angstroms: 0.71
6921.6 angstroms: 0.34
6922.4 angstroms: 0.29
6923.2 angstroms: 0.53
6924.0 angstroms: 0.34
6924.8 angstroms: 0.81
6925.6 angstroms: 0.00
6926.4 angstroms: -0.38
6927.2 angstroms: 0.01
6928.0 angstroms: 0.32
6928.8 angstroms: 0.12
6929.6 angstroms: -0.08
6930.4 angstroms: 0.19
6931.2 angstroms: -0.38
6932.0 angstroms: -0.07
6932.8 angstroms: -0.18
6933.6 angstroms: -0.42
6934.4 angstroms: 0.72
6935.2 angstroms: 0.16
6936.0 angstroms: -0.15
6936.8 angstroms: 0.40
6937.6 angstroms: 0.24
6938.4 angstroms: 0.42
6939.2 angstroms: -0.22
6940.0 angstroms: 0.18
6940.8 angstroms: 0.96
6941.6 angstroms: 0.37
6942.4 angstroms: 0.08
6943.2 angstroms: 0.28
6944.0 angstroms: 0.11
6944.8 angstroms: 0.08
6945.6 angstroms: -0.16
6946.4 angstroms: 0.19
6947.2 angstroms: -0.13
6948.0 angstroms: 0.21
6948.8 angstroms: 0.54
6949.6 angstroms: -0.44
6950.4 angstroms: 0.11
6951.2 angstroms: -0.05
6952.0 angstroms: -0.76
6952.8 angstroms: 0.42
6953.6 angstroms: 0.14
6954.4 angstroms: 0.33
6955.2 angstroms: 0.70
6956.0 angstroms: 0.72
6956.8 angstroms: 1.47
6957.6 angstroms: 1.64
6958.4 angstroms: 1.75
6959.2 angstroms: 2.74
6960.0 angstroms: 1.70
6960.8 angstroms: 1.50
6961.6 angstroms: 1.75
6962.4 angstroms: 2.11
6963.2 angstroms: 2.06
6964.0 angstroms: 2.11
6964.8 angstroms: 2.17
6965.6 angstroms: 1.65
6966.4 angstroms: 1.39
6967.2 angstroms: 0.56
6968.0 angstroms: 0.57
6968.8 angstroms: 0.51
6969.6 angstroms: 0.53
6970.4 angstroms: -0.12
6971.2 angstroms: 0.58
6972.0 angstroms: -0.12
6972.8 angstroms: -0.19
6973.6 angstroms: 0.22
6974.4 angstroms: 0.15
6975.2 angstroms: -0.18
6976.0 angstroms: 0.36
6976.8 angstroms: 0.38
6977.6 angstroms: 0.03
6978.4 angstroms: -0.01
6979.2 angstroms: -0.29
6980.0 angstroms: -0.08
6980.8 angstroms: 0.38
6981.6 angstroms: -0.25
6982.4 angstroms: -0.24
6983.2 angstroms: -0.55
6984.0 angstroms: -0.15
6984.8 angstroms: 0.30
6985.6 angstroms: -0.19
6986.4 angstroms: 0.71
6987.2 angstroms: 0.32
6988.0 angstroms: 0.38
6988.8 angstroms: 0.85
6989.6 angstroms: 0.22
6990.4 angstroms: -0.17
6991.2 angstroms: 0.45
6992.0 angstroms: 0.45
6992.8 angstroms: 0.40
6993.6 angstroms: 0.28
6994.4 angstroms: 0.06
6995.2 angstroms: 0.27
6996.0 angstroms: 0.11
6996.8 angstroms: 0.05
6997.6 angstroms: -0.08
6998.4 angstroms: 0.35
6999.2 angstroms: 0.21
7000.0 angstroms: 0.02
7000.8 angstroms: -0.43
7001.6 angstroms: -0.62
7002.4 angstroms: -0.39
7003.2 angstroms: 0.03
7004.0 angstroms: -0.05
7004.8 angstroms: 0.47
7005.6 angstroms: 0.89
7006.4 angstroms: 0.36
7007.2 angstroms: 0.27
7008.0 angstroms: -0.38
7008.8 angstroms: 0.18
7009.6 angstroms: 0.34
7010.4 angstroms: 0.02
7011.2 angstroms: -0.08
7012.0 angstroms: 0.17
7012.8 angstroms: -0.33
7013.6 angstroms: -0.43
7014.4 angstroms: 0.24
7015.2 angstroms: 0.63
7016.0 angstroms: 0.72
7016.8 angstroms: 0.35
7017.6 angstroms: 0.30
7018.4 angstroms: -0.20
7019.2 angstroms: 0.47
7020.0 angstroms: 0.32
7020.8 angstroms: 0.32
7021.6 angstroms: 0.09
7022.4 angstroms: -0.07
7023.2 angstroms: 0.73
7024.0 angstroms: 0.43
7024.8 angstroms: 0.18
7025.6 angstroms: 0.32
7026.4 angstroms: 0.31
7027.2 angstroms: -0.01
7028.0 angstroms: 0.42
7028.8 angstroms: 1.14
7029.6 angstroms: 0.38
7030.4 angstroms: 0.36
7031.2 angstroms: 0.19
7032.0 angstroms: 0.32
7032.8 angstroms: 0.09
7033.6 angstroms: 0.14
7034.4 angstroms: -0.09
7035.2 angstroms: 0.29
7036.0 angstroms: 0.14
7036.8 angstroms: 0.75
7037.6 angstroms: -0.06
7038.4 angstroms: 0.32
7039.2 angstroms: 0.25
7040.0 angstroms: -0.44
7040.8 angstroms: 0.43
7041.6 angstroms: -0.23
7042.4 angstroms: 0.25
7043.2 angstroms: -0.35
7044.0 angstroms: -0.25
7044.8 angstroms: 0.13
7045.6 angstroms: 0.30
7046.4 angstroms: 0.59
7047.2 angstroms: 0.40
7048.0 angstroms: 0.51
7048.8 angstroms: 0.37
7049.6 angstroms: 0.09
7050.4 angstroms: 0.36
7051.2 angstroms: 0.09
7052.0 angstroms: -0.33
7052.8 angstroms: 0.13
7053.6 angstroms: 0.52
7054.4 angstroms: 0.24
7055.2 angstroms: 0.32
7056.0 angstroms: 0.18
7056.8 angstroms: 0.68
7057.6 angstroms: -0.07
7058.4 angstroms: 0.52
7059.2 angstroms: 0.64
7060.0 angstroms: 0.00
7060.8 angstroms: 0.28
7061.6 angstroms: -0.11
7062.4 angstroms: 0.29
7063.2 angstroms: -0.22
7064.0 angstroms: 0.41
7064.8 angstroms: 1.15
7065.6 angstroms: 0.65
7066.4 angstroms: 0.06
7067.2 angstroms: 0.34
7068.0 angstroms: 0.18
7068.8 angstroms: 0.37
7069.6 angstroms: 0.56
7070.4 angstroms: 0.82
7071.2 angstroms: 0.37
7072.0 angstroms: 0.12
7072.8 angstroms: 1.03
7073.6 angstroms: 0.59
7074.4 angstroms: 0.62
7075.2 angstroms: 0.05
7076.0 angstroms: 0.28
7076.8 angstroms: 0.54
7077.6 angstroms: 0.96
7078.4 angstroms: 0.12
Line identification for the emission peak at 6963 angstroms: [O II]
